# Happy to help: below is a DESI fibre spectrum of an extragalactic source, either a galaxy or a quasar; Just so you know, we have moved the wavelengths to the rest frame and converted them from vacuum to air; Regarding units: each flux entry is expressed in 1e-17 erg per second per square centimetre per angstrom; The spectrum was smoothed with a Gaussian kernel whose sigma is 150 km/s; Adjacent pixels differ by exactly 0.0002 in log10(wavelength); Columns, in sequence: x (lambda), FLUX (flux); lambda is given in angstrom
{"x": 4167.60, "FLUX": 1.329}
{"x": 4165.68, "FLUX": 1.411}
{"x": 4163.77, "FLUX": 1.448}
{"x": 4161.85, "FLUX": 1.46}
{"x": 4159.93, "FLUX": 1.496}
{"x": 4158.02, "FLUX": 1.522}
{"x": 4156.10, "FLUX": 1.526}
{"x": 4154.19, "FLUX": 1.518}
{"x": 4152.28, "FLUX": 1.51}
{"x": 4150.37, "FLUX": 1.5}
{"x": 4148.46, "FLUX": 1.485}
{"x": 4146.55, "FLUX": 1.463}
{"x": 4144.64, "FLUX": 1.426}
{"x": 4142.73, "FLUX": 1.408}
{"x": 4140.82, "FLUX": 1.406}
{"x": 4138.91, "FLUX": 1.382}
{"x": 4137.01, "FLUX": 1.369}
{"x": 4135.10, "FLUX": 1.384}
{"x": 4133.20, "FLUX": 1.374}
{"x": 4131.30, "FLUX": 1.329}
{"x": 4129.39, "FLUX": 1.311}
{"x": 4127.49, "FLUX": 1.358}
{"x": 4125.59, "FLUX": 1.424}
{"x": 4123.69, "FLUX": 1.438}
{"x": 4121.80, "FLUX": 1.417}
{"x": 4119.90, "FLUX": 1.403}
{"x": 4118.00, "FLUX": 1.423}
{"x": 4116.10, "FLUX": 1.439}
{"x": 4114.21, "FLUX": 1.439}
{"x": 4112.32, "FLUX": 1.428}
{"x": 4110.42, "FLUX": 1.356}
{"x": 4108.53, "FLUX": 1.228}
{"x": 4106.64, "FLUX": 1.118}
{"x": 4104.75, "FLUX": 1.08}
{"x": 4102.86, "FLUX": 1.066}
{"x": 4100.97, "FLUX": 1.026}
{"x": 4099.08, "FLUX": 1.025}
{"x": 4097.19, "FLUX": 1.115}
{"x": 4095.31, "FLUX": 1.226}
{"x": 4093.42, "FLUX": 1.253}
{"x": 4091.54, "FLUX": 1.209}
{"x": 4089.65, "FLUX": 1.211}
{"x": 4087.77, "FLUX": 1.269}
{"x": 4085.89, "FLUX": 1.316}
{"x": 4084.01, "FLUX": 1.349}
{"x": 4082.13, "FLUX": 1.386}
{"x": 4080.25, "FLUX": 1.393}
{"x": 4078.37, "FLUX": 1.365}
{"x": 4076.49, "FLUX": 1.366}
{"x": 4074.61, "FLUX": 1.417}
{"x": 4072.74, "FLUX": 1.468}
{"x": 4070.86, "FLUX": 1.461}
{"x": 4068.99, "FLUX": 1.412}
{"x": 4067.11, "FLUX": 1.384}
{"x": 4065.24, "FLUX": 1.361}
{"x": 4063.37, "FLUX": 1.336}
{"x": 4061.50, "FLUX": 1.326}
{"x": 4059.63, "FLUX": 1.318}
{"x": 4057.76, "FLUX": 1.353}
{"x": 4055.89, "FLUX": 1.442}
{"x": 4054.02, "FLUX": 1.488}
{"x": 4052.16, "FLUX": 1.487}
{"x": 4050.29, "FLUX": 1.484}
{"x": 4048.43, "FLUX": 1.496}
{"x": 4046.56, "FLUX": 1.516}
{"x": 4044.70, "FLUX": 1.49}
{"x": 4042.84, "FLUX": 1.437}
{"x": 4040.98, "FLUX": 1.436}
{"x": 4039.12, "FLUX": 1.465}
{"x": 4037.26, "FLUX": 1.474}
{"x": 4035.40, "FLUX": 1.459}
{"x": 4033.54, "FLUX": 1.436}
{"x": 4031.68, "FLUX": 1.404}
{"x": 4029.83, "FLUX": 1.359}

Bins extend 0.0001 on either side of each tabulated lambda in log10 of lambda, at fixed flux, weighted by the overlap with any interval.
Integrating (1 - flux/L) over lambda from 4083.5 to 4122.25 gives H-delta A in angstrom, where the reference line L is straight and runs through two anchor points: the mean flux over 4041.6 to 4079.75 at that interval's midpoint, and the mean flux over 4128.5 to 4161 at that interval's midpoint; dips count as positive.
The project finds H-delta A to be 4.7 angstrom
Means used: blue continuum 1.42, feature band 1.25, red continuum 1.44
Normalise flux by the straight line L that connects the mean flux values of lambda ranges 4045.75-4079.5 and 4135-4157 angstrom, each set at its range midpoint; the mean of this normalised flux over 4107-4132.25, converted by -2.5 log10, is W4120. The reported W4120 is 0.05 mag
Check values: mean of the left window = 1.41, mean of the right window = 1.45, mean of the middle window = 1.38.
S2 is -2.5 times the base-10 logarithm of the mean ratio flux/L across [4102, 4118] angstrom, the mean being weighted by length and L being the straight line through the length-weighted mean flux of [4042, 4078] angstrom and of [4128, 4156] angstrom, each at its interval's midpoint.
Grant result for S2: 0.11 mag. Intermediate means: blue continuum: 1.42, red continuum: 1.42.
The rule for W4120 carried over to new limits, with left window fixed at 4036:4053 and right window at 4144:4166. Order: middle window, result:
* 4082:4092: 0.15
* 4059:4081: 0.07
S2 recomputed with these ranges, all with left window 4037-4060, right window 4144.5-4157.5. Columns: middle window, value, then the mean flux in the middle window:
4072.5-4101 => 0.152 mag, 1.28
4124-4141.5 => 0.088 mag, 1.37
